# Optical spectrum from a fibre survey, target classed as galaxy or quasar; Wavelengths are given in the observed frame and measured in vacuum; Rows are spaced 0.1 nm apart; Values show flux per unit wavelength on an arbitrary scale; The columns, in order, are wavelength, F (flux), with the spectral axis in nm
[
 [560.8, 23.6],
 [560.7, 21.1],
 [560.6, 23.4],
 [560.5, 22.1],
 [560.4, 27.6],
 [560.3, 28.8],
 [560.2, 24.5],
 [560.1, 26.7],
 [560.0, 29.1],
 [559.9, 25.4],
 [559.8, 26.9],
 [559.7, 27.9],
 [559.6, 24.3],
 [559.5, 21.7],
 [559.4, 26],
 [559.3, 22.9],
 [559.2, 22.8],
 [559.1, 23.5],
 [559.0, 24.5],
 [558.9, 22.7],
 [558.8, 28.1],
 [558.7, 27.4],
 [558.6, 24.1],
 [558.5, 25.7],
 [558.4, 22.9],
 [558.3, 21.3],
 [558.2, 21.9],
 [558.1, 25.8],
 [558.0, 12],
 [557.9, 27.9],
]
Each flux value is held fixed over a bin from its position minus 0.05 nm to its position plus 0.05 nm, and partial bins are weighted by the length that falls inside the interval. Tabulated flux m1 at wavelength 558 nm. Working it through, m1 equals 12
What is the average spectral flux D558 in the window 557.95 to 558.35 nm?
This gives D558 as 20.3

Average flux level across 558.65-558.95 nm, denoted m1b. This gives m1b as 26.1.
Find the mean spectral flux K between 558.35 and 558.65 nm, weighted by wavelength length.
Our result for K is 24.2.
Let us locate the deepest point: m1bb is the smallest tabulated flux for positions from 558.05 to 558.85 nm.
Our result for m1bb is 21.3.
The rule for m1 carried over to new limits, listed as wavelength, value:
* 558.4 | 22.9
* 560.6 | 23.4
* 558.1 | 25.8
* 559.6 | 24.3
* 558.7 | 27.4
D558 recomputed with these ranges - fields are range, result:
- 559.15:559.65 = 23.5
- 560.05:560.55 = 25.9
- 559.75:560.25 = 26.5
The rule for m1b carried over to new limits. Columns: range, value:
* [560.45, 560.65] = 22.8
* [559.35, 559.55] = 23.8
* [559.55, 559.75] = 26.1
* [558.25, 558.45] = 22.1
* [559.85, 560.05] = 27.2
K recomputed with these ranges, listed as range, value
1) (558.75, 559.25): 24.3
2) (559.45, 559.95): 25.2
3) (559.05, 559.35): 23.1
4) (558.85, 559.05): 23.6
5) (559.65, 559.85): 27.4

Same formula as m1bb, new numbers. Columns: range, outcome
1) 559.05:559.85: 21.7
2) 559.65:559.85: 26.9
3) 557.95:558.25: 12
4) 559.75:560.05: 25.4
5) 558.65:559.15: 22.7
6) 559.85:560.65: 22.1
